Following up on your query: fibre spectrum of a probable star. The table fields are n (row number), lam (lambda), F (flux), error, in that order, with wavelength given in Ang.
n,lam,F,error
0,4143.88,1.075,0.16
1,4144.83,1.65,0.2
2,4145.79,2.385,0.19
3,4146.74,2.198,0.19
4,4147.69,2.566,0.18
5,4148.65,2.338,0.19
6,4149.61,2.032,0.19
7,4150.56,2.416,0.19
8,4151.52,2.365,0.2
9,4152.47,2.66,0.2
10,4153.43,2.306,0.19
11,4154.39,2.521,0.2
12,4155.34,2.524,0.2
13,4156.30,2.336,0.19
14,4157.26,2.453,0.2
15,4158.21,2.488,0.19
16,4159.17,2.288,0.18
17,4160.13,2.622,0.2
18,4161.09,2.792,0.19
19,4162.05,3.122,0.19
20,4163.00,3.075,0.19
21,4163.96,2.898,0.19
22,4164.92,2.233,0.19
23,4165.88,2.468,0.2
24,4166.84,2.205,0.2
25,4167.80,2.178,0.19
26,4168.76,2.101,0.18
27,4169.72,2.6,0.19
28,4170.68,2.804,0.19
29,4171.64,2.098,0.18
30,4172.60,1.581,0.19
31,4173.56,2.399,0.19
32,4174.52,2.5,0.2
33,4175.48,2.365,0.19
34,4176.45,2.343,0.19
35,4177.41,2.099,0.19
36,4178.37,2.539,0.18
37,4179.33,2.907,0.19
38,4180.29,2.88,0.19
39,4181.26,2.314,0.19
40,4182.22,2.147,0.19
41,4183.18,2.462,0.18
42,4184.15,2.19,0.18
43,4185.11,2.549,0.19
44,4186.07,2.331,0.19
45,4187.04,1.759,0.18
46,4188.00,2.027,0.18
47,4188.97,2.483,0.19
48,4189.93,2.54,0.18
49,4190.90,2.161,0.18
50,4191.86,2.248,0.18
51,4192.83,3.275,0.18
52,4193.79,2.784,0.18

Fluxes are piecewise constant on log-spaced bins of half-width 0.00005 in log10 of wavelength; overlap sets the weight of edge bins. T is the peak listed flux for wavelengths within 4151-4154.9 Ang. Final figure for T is 2.66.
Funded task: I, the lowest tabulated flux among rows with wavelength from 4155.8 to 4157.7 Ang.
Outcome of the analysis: 2.336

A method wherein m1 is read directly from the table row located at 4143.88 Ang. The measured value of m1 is 1.075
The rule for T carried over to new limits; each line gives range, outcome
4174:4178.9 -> 2.539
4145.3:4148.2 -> 2.566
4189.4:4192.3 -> 2.54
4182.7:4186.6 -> 2.549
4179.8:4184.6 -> 2.88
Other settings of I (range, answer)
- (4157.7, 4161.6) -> 2.288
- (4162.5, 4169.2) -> 2.101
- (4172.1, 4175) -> 1.581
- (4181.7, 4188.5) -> 1.759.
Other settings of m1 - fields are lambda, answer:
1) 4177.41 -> 2.099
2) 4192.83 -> 3.275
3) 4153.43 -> 2.306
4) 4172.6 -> 1.581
